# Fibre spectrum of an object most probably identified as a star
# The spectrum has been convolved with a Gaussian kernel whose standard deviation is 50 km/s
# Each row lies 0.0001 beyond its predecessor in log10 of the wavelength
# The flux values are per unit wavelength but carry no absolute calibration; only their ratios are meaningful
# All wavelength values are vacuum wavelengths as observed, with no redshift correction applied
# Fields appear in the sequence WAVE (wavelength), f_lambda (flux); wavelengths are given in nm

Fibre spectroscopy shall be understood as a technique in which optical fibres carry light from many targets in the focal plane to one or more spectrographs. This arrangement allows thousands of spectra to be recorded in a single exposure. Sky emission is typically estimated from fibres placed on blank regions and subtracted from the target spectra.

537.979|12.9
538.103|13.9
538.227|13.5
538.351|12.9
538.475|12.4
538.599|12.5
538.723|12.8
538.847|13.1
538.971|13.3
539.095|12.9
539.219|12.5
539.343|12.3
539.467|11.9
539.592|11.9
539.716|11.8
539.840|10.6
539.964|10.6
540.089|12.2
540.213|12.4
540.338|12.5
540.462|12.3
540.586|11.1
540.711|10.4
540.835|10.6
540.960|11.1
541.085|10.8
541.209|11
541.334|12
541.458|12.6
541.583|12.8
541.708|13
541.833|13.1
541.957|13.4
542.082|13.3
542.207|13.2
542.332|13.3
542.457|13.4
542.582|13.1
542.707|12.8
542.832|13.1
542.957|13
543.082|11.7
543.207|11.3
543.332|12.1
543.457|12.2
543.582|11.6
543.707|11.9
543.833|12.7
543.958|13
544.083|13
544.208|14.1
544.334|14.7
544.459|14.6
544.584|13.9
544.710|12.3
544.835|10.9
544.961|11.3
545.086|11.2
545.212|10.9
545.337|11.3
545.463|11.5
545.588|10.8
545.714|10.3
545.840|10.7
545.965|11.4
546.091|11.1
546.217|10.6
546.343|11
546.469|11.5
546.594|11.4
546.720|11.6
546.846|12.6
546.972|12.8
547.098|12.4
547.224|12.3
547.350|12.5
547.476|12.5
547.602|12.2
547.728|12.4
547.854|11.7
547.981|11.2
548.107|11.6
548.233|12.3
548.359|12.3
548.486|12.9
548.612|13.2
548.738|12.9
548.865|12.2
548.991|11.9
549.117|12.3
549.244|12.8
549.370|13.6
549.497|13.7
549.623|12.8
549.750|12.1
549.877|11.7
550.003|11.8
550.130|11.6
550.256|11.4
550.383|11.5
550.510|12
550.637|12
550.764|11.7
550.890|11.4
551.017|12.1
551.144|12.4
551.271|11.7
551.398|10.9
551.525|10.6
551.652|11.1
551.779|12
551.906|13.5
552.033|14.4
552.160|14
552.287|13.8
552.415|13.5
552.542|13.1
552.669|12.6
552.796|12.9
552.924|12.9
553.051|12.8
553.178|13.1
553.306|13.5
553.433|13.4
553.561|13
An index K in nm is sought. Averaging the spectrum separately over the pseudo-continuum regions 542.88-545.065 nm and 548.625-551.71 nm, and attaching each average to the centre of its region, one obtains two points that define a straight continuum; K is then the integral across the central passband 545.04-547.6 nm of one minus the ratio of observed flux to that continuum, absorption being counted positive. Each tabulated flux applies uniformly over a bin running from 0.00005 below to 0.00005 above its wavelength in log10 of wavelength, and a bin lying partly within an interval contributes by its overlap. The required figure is 0.17 nm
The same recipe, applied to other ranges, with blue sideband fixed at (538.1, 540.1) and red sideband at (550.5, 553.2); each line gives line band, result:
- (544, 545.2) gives -0.04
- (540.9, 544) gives -0.01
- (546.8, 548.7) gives 0.02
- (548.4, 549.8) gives -0.03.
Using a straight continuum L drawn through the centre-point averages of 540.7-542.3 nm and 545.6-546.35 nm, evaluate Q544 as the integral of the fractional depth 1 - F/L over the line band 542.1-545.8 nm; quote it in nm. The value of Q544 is -0.30 nm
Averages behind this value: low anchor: 12.2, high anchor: 10.8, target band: 12.4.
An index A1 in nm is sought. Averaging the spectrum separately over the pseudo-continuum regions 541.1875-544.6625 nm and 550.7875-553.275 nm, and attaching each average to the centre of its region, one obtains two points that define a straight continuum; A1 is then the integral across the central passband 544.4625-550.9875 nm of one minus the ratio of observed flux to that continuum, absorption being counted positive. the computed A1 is 0.39 nm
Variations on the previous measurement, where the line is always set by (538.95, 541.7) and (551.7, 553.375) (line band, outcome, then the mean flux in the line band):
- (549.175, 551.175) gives 0.121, 12.2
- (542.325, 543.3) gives -0.046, 12.7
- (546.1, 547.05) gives 0.069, 11.6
